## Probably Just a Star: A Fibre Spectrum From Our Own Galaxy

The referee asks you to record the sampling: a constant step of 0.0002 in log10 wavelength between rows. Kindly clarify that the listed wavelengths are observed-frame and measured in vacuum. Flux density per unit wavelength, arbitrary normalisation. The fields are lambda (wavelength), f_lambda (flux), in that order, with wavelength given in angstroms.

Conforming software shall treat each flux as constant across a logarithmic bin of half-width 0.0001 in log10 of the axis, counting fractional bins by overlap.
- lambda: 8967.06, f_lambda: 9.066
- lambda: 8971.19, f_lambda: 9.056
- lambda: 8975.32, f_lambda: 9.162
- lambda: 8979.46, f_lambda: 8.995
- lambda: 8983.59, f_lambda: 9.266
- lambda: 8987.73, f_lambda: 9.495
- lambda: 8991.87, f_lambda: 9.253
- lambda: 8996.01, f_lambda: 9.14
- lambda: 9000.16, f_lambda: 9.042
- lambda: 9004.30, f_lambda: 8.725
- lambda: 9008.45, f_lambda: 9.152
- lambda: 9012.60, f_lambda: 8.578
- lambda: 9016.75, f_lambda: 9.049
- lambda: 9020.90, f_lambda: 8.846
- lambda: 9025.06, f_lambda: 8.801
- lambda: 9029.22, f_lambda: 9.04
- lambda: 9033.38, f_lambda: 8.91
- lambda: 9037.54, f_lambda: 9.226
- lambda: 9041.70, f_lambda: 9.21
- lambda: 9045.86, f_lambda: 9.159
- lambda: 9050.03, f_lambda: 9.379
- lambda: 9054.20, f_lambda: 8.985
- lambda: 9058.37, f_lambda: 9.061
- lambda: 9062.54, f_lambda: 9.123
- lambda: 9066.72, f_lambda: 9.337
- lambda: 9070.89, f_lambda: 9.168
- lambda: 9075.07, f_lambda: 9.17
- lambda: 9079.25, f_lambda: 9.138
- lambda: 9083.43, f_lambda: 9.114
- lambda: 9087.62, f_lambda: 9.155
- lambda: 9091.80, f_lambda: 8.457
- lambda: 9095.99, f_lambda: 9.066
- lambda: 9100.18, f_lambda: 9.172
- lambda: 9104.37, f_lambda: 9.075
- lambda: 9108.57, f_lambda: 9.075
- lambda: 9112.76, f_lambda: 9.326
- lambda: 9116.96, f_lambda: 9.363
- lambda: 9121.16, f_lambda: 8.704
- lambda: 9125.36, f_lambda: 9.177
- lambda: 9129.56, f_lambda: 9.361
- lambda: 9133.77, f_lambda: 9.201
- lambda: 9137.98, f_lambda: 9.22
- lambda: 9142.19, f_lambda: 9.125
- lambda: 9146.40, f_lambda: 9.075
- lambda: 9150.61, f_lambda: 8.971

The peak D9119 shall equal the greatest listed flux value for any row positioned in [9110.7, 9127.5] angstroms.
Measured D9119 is 9.363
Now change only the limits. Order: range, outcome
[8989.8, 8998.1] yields 9.253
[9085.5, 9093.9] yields 9.155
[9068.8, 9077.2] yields 9.17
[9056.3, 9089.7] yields 9.337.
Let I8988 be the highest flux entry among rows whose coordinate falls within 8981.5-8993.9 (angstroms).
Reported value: 9.495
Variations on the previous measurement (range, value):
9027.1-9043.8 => 9.226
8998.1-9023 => 9.152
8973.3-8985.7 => 9.266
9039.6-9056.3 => 9.379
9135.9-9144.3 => 9.22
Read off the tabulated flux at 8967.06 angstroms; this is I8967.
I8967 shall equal 9.066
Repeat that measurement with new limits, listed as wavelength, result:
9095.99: 9.066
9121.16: 8.704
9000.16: 9.042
